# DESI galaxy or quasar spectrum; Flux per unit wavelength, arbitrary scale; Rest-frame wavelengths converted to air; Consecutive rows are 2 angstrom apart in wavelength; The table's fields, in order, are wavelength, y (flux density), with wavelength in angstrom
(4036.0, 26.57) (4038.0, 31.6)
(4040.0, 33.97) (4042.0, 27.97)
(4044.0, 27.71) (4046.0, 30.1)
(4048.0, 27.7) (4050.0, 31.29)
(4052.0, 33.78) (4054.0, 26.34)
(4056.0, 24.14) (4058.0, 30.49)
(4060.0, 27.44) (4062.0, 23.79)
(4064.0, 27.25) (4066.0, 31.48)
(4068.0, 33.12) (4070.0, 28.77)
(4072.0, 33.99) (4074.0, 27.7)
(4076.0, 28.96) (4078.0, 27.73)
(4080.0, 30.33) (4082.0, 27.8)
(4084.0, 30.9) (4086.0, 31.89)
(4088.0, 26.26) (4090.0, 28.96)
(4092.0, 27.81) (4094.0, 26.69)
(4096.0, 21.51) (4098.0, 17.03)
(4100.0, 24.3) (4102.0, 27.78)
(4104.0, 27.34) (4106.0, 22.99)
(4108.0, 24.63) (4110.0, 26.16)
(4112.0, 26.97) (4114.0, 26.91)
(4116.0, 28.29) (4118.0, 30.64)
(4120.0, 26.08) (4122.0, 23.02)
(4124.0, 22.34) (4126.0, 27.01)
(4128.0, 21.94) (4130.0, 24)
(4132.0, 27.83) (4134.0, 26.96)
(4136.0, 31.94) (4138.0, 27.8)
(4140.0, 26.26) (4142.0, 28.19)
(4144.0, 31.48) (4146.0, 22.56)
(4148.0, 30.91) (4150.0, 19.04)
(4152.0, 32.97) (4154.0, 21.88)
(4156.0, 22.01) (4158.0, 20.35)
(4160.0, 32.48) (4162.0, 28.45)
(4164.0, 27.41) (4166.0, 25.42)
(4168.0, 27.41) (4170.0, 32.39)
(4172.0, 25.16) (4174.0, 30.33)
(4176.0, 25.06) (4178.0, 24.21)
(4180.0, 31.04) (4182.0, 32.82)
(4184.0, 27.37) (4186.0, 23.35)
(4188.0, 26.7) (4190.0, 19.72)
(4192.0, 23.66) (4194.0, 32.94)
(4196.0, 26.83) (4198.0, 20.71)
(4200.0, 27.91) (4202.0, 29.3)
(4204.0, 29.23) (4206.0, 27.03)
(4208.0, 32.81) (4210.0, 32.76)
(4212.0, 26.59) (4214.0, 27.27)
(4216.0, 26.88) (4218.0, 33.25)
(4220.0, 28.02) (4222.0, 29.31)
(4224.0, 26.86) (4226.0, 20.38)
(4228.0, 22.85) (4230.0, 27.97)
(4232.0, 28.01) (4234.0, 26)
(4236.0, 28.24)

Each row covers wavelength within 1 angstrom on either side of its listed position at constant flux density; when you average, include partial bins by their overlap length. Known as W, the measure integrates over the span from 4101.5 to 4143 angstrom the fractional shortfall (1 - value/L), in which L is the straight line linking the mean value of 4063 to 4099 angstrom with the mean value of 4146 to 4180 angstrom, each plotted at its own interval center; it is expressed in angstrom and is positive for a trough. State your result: 1.5 angstrom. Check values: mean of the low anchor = 28.2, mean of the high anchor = 26.6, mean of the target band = 26.4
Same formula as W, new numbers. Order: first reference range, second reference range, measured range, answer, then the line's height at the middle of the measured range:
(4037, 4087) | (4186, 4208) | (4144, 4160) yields 1.3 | 27.5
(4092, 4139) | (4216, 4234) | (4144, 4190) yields -0.7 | 26.3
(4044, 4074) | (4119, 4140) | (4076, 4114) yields 1.3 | 27.5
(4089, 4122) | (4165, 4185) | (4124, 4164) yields 0.9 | 27.1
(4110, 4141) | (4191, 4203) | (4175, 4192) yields 0.4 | 26.8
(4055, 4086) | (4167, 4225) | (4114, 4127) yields 1.0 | 28.5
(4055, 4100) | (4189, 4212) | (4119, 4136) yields 1.5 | 27.7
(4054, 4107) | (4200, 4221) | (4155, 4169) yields 1.2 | 28.6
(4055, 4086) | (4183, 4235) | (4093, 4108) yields 2.4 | 28.6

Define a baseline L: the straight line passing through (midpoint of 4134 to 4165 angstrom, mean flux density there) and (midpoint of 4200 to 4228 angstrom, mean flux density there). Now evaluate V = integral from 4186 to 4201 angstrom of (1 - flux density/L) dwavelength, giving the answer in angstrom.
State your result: 1.3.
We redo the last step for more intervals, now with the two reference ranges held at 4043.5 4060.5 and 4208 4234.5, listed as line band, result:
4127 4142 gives 0.8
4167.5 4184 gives -0.3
